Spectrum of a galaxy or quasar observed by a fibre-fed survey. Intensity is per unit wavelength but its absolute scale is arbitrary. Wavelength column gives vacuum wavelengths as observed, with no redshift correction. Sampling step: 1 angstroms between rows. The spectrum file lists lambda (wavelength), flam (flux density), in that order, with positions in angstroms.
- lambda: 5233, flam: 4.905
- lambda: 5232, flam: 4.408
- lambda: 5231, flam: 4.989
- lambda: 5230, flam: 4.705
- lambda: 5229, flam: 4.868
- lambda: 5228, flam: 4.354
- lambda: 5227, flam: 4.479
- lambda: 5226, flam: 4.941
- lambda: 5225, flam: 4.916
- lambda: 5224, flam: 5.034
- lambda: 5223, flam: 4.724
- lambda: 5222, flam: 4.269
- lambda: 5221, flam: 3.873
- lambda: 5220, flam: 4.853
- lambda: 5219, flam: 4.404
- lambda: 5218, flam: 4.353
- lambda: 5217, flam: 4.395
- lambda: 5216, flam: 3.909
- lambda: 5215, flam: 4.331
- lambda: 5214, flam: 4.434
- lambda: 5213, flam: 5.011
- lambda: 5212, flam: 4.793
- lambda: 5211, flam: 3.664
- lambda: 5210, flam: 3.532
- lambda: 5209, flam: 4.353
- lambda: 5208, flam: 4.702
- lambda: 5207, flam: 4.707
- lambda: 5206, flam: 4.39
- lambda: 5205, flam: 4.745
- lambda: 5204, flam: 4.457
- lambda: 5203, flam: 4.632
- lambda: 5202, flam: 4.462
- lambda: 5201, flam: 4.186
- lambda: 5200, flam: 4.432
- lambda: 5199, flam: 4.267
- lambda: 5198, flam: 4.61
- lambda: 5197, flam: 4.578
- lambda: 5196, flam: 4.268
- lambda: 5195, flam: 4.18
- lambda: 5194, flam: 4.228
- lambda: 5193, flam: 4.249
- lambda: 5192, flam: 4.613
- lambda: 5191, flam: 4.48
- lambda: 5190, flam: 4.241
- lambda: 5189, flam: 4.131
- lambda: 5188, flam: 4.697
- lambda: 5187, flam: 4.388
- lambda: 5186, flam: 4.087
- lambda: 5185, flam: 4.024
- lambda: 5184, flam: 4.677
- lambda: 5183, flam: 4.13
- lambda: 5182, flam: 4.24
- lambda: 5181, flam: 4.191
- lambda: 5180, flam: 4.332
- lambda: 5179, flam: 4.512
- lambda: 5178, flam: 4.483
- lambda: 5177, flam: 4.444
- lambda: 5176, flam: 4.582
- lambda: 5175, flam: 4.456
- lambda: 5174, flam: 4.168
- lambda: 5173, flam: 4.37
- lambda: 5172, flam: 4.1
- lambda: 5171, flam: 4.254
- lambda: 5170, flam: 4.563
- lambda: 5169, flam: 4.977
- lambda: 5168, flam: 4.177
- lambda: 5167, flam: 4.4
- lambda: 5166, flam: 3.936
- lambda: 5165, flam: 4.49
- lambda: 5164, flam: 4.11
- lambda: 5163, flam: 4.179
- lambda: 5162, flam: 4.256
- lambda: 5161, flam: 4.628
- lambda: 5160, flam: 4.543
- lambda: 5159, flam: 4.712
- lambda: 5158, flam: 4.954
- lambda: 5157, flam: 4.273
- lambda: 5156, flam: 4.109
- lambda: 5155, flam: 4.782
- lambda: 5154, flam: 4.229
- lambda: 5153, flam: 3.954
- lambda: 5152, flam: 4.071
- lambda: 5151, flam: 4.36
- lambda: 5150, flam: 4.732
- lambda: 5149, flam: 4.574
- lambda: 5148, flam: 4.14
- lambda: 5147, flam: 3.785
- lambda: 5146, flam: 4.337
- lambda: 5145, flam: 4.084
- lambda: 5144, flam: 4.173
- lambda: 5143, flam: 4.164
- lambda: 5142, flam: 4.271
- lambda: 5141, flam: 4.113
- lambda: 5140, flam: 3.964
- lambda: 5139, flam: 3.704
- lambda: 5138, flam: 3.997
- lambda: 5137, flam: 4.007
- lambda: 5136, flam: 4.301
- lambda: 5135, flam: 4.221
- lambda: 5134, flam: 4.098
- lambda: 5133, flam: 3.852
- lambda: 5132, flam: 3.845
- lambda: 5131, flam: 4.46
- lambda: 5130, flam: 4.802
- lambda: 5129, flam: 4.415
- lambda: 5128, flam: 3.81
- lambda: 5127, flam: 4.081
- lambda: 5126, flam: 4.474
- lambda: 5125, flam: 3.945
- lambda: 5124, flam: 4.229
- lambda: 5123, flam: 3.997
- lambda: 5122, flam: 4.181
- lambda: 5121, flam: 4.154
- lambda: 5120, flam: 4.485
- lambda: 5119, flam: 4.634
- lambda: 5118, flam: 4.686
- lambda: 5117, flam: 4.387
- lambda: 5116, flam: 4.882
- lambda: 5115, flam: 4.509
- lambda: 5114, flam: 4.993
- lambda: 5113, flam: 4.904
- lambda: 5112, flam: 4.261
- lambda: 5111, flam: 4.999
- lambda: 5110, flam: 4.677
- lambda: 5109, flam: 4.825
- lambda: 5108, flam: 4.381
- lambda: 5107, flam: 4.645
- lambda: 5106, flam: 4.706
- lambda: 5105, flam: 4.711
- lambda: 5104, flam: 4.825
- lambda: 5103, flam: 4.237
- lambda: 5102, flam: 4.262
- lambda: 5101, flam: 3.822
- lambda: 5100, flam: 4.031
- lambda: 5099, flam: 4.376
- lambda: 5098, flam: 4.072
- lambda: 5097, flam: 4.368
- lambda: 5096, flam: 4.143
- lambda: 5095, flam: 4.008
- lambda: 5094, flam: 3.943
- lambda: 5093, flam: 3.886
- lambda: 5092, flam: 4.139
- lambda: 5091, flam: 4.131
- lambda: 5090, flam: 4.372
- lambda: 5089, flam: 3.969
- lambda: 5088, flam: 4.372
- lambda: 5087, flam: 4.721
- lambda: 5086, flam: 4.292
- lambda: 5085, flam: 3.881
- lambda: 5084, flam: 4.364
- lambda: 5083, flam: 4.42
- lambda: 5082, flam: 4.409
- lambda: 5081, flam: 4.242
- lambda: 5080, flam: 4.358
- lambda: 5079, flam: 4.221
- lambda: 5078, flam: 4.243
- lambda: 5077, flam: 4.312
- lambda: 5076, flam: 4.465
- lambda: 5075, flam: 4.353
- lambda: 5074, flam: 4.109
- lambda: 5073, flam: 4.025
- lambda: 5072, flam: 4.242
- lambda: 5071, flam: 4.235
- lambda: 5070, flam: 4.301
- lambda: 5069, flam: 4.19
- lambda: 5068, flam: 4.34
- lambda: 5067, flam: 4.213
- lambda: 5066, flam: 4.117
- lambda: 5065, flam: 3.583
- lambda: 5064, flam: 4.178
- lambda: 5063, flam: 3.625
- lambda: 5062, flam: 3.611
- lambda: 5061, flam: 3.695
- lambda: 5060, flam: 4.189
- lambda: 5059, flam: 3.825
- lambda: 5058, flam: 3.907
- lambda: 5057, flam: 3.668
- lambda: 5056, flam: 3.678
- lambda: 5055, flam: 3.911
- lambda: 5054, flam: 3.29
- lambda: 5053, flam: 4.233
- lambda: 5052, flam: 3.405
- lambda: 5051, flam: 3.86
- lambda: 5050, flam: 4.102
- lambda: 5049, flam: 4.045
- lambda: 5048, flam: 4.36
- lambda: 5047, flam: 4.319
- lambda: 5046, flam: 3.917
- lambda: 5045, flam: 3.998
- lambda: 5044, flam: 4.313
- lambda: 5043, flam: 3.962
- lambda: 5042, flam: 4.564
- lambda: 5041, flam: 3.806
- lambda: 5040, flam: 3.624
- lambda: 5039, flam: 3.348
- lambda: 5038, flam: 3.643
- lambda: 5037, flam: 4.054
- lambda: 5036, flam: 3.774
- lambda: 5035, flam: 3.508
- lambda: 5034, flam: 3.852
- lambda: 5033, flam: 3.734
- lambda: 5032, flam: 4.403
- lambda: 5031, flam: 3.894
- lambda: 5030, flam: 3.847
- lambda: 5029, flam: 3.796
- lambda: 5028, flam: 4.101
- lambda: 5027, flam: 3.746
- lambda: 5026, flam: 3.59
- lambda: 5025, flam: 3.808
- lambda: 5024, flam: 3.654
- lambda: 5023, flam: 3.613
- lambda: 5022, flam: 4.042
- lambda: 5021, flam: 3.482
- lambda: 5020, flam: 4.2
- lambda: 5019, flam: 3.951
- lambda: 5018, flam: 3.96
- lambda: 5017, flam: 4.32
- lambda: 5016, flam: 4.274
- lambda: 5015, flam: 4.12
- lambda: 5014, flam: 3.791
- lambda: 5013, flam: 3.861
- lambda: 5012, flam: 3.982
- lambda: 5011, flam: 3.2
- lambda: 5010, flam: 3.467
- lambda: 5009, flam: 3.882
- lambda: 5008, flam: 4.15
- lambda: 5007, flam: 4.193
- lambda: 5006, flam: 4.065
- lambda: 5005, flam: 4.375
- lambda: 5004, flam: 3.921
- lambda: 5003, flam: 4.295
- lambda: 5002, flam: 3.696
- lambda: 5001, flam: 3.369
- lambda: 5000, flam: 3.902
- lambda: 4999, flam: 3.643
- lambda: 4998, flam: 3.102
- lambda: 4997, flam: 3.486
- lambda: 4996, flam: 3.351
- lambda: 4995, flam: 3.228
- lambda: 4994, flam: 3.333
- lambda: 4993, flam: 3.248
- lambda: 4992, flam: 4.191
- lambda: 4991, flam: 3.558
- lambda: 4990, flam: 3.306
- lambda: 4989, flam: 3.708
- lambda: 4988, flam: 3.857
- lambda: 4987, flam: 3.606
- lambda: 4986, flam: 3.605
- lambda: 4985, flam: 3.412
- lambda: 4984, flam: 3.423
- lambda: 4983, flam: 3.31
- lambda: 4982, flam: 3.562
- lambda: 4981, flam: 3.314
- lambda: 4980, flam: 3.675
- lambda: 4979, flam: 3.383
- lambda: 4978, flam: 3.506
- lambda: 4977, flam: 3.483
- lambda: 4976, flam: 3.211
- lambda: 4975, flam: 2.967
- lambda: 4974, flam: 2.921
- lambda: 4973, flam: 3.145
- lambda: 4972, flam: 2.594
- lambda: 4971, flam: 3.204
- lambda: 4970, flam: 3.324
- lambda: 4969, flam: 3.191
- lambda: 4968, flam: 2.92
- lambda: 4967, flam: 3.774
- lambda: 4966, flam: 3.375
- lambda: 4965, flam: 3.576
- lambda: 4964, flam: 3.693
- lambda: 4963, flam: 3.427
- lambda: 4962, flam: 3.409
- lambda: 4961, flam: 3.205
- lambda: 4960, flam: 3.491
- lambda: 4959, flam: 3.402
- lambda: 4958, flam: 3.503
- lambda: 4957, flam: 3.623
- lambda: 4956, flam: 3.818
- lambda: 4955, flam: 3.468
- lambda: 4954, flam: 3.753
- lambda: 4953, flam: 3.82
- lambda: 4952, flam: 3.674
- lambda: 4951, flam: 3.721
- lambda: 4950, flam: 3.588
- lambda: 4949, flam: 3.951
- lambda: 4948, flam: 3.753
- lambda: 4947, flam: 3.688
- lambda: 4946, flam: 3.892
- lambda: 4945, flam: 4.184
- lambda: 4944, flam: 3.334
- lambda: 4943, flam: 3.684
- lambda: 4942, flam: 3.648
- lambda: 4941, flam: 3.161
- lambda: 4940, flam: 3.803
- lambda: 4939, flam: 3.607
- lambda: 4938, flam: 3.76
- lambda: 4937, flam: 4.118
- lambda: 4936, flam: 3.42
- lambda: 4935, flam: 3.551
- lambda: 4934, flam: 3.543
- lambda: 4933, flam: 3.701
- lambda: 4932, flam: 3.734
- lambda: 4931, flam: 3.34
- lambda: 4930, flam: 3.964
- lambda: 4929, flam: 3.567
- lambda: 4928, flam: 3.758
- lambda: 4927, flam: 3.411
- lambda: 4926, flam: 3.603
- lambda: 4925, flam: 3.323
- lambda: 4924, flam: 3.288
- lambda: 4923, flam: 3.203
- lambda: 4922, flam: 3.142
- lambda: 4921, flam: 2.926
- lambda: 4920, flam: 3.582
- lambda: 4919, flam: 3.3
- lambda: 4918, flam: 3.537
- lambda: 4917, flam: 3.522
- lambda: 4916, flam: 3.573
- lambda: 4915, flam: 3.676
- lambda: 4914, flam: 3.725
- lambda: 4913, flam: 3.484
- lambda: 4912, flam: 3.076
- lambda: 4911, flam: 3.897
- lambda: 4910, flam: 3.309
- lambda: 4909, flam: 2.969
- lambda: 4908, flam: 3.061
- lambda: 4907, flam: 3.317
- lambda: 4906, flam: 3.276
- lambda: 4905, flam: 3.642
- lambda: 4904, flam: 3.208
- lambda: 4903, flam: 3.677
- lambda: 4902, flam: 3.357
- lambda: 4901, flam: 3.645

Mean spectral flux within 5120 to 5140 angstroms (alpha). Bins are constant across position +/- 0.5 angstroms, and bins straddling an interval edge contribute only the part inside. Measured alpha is 4.14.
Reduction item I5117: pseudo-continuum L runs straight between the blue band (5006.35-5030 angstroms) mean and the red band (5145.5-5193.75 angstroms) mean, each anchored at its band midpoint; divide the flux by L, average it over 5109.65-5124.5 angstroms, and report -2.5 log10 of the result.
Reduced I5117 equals -0.085 mag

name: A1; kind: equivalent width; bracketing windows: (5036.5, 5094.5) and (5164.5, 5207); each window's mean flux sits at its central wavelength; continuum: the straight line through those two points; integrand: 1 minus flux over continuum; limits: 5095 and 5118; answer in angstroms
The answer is -1.78 angstroms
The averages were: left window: 4.06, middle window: 4.49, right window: 4.38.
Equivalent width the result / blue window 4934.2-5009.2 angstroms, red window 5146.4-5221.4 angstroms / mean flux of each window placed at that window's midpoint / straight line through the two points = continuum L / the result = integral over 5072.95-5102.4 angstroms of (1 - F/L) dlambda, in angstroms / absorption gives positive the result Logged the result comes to -1.54 angstroms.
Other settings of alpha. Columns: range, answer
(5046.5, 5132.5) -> 4.23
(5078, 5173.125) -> 4.31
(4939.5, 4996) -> 3.49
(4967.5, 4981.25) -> 3.2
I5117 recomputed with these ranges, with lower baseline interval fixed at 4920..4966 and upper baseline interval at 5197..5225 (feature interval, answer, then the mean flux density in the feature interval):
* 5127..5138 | 0.00 mag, 4.17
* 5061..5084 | -0.05 mag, 4.17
